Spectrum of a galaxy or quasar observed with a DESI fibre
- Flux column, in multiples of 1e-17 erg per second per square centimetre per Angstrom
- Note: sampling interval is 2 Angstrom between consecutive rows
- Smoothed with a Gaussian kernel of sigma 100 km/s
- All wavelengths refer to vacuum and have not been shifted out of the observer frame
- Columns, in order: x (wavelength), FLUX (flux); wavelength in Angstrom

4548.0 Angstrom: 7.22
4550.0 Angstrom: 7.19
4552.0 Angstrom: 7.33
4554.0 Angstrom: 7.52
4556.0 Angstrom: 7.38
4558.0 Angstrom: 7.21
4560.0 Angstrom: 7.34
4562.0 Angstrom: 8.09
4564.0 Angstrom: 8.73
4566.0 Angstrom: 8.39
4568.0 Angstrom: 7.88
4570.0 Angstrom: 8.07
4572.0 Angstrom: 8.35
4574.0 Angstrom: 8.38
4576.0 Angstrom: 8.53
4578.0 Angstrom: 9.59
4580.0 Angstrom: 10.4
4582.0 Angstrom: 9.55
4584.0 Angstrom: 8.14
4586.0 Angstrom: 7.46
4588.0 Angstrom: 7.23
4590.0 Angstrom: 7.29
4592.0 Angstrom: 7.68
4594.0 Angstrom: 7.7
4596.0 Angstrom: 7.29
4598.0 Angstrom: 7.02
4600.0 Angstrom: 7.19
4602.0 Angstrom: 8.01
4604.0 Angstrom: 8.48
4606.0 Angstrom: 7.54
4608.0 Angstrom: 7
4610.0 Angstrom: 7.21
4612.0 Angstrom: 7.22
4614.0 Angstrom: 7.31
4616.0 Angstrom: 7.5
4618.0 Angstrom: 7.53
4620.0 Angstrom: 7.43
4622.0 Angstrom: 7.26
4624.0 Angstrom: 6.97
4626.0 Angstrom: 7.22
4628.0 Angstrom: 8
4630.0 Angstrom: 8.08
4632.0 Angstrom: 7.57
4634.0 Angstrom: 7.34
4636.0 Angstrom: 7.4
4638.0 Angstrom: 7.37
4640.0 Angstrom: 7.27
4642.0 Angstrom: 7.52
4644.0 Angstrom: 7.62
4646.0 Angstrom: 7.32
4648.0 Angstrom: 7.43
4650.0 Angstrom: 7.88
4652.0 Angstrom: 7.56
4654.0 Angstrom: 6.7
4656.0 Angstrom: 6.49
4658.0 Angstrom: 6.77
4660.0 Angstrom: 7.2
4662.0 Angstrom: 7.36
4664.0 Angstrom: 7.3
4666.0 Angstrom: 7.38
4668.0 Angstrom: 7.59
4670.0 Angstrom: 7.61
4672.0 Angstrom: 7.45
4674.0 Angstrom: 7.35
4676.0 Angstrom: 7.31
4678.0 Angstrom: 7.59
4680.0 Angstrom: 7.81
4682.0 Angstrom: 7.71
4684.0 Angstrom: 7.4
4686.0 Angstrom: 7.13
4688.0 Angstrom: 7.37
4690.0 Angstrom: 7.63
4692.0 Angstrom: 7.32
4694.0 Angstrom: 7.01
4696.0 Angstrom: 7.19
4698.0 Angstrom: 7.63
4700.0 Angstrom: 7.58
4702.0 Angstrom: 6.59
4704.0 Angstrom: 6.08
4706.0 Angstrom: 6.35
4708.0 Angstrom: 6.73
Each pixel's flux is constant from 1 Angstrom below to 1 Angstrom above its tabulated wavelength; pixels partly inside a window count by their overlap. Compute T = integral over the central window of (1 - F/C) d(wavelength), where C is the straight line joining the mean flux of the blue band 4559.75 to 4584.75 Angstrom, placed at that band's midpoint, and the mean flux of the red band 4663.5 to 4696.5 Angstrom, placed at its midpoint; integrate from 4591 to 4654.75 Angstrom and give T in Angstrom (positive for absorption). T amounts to 4.7 Angstrom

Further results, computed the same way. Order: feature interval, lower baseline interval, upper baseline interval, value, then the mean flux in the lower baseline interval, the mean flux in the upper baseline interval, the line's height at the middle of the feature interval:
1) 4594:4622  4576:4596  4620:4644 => 1.60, 8.29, 7.46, 7.9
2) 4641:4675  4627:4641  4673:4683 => 1.07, 7.58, 7.55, 7.56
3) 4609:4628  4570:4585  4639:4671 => 1.74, 8.93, 7.31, 8.07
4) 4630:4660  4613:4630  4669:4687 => 0.54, 7.44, 7.48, 7.46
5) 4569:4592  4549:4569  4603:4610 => -2.28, 7.71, 7.61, 7.66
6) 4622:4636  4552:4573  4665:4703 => 0.21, 7.87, 7.4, 7.61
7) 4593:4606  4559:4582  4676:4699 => 1.06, 8.57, 7.43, 8.29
